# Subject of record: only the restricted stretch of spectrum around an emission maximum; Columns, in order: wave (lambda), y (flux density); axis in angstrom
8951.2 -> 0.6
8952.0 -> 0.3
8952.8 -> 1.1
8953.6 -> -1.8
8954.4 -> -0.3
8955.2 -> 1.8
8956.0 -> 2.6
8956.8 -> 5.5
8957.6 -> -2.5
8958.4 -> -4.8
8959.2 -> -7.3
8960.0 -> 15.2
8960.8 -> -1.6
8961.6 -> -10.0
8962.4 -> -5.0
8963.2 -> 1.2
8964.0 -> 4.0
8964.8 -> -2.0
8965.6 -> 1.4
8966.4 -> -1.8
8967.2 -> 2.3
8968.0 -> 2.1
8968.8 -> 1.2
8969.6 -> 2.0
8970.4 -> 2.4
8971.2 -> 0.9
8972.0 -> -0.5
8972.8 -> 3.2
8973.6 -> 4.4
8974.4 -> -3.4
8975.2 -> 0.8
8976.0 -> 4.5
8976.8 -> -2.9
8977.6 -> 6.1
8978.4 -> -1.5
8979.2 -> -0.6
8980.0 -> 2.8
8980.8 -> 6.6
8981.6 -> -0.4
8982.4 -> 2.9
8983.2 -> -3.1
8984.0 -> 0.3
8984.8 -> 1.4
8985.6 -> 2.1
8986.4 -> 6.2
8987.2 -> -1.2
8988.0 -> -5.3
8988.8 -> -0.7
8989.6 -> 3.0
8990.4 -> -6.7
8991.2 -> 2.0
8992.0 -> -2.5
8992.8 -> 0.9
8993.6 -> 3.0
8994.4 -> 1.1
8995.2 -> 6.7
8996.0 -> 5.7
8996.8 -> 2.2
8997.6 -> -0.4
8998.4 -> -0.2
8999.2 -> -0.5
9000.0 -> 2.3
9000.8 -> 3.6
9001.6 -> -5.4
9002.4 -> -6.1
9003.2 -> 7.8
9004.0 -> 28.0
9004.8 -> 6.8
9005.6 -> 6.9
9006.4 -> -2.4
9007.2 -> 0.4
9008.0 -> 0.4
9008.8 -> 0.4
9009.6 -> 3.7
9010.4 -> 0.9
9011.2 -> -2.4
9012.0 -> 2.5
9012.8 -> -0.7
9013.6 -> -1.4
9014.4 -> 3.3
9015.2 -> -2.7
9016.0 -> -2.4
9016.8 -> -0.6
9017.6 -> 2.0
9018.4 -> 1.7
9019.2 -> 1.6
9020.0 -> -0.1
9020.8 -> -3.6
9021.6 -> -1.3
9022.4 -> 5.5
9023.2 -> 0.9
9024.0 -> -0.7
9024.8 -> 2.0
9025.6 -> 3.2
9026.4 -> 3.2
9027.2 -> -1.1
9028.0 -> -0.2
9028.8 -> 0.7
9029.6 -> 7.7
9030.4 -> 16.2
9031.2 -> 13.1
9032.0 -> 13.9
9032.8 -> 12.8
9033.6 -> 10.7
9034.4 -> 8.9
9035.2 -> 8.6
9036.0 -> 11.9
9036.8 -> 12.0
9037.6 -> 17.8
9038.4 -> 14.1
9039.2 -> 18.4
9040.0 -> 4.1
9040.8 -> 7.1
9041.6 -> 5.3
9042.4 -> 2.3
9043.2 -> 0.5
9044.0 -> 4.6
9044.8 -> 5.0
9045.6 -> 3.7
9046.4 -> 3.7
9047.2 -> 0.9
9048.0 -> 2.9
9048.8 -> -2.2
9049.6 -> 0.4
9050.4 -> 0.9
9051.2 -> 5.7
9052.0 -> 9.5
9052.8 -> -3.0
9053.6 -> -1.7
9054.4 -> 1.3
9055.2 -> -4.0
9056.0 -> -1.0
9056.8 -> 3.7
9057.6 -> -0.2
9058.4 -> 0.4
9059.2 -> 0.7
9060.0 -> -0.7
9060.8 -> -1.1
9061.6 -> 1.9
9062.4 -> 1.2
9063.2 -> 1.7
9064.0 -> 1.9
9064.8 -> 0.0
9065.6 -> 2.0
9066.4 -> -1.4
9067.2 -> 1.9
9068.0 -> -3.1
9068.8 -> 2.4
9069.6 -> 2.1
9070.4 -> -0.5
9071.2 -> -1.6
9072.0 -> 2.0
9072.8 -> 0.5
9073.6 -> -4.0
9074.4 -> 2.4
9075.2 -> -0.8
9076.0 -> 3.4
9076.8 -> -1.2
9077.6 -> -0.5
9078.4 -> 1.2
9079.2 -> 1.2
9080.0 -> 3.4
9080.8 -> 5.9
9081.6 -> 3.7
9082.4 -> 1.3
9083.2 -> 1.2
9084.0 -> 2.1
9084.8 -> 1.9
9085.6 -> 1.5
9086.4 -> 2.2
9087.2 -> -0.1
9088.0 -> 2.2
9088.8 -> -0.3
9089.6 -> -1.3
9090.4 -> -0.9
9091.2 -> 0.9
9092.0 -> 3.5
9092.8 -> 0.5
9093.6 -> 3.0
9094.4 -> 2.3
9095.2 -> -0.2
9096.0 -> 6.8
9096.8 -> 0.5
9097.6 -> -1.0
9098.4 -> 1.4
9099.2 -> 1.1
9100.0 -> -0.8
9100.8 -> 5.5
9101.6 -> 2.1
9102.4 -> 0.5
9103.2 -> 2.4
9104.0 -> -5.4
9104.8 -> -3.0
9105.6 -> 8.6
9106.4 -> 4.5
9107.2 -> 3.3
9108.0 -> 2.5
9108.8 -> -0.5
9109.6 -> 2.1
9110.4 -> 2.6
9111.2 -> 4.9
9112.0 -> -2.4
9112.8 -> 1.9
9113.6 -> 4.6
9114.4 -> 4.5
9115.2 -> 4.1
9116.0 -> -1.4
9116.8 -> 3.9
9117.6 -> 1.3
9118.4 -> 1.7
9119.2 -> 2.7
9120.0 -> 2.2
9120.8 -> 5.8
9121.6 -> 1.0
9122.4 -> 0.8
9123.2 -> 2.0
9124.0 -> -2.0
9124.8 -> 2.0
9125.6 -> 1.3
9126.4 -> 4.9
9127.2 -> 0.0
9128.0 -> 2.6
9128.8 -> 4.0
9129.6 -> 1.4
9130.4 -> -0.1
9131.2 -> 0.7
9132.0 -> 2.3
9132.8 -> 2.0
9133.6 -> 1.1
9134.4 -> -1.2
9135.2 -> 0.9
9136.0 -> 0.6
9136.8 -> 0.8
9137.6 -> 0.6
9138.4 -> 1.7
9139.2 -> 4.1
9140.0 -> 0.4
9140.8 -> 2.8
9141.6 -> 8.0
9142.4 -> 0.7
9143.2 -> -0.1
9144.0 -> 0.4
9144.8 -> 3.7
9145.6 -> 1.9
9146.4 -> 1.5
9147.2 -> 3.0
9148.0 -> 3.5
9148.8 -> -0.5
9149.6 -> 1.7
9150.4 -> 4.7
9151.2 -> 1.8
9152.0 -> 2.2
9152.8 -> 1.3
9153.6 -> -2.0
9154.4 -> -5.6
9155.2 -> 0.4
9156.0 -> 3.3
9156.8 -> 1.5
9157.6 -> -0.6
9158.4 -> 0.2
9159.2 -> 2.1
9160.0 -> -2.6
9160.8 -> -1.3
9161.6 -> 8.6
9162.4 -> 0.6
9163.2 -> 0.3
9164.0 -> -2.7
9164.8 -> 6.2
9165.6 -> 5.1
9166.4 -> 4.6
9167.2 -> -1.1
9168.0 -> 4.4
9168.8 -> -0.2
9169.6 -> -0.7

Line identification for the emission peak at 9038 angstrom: [O II]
